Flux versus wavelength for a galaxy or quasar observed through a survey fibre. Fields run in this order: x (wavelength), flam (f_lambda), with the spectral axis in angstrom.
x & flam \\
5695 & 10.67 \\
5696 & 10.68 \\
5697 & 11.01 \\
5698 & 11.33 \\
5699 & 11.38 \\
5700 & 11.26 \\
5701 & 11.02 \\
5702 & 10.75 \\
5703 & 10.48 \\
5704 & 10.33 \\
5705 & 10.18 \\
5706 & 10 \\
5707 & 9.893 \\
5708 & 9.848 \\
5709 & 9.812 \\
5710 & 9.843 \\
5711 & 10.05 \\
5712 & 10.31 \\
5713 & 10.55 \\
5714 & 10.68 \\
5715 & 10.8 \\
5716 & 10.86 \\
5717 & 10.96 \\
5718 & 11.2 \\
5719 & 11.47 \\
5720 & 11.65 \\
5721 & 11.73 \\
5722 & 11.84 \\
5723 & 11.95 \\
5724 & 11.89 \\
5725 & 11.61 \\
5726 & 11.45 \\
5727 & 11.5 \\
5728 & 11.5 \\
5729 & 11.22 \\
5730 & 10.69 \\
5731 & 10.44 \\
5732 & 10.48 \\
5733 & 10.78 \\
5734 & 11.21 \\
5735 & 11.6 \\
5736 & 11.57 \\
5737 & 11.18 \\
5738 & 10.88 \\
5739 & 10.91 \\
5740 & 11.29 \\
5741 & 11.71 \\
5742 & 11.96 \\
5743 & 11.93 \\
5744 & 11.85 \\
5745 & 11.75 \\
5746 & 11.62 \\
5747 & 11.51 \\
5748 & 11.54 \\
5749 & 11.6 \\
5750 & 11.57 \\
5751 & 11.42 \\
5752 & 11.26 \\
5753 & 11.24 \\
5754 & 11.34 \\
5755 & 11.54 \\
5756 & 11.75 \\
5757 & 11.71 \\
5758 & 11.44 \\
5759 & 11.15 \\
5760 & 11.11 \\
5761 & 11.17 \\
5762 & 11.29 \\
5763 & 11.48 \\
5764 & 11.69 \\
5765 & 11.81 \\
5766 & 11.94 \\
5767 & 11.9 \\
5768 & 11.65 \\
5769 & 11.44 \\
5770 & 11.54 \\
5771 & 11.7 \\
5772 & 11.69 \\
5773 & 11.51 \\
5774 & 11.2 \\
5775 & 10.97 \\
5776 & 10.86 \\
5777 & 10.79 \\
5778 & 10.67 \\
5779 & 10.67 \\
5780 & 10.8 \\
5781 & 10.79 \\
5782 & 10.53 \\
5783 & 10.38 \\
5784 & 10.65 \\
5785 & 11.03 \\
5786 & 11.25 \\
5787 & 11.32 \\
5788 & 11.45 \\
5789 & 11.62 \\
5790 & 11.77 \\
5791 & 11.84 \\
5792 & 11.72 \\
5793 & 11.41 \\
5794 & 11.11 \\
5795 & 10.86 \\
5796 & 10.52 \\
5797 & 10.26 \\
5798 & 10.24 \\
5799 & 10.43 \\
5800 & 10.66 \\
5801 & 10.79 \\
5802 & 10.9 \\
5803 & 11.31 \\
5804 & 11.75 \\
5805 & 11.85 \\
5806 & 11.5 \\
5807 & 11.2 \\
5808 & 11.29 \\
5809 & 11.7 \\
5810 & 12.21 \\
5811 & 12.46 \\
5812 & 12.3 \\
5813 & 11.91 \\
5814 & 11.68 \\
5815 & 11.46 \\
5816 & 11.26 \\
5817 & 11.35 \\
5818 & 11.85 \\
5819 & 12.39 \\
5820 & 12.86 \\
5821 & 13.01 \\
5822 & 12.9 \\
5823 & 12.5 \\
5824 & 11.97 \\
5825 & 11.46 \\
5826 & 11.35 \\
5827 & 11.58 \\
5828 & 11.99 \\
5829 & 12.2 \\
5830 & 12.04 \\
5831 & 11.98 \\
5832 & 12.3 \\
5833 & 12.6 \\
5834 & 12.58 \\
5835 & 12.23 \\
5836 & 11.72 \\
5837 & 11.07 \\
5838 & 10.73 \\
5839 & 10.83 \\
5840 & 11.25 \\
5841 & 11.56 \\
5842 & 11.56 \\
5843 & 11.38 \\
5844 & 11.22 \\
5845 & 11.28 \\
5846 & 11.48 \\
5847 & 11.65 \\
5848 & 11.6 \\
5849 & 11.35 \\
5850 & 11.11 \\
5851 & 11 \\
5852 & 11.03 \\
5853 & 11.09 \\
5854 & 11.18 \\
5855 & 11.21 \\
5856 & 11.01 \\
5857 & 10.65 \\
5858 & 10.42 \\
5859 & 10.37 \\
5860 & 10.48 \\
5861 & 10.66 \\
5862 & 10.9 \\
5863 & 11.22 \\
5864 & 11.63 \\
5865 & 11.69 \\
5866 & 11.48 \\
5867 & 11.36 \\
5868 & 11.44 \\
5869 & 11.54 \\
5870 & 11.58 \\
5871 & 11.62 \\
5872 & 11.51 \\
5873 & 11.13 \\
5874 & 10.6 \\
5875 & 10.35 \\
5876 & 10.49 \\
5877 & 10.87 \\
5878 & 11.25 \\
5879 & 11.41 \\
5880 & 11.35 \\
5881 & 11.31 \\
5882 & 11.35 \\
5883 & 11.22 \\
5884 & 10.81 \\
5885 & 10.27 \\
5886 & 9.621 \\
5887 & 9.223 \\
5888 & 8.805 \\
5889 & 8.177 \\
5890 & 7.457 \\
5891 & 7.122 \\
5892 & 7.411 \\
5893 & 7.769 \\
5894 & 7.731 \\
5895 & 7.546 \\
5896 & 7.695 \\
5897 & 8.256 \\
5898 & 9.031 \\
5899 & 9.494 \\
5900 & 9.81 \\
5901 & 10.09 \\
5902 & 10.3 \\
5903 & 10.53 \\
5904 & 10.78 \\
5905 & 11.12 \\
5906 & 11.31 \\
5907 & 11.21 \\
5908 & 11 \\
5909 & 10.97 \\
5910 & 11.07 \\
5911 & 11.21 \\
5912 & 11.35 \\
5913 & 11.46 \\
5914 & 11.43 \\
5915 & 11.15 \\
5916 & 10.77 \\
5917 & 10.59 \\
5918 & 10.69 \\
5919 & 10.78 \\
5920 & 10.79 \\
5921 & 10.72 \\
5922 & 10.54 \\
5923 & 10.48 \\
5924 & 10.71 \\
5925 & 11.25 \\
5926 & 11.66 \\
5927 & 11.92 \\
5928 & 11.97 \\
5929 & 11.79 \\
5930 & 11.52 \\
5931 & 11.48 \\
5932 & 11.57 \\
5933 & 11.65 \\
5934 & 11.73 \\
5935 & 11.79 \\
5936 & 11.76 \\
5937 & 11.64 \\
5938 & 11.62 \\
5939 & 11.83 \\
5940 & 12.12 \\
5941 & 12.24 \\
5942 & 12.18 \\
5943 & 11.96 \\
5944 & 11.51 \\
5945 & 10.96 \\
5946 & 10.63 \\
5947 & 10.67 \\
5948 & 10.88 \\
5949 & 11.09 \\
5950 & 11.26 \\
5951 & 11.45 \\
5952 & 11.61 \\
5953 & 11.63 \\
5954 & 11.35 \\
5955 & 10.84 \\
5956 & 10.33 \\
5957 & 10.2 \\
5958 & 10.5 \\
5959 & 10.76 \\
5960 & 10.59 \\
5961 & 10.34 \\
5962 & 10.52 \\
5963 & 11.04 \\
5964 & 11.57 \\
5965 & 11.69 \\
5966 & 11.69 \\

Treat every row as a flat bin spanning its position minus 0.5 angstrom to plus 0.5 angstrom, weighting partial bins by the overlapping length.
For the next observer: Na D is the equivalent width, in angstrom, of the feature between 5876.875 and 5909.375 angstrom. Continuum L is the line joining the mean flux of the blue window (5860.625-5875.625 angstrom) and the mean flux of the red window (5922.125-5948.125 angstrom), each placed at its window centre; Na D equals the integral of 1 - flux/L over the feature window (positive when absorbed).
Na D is 4.6 angstrom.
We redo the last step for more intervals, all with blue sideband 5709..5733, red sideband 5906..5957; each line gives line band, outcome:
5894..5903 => 1.8 angstrom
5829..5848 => -0.8 angstrom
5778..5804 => 0.3 angstrom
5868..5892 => 1.9 angstrom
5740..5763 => -0.9 angstrom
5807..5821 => -1.0 angstrom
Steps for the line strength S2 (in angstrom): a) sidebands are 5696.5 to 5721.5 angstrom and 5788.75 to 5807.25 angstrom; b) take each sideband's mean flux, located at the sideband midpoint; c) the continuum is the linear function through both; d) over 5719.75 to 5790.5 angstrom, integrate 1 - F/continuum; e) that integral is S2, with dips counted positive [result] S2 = -2.8 angstrom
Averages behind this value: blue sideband 10.7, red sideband 11.1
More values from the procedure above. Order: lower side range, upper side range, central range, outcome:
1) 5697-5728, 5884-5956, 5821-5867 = -3.21 angstrom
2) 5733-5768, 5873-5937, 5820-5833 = -1.39 angstrom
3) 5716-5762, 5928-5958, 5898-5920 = 1.23 angstrom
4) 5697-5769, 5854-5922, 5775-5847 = -4.48 angstrom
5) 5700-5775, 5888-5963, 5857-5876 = -0.44 angstrom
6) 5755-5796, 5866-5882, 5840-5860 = 0.13 angstrom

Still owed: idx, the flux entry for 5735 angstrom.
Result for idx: 11.6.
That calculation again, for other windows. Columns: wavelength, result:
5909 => 10.97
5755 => 11.54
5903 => 10.53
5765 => 11.81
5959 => 10.76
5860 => 10.48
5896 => 7.695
